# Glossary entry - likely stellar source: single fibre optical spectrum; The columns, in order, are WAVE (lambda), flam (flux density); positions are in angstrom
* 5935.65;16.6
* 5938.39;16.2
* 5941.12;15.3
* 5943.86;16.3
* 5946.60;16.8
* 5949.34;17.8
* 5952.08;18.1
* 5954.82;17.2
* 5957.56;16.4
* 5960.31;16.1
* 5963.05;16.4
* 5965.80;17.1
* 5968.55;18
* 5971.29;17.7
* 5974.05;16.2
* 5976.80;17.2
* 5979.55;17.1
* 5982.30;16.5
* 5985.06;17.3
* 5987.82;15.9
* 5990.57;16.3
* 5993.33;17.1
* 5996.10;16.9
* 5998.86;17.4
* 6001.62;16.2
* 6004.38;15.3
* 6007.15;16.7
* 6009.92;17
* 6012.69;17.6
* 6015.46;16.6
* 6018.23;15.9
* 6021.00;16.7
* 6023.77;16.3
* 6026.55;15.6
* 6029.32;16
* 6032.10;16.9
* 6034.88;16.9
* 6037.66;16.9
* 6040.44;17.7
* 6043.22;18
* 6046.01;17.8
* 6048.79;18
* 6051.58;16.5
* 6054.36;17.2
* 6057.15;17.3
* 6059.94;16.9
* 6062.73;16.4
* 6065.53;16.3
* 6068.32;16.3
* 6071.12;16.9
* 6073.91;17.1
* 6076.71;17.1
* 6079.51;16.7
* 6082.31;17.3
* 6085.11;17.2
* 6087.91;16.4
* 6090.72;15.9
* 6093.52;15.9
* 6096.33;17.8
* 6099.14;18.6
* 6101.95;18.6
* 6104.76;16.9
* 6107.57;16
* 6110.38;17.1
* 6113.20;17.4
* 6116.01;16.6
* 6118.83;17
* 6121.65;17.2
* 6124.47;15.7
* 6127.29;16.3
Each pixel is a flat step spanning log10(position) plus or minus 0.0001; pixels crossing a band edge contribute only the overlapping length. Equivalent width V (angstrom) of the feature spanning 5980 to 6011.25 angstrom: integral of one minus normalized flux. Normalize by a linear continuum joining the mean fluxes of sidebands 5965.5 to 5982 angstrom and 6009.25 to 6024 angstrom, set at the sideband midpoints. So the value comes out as 0.6 angstrom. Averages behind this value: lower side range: 17.2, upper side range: 16.7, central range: 16.6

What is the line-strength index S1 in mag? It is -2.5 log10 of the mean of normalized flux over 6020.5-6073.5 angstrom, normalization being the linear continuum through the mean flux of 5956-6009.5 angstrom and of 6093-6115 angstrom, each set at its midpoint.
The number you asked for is 0.01 mag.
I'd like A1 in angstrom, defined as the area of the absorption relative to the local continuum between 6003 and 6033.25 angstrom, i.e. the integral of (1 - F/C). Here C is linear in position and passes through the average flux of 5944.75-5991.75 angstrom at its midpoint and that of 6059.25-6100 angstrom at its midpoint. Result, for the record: 0.9 angstrom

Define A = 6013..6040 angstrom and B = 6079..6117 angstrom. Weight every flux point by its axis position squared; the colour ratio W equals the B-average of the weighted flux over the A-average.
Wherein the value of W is 1.1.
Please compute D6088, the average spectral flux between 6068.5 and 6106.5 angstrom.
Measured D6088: 17.1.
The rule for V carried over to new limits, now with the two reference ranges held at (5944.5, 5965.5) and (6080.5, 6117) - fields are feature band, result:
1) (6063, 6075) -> 0.3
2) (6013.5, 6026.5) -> 0.5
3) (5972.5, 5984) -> 0.1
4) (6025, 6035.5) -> 0.4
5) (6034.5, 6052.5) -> -0.5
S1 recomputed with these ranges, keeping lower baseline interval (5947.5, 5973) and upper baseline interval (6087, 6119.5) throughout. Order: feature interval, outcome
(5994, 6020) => 0.03 mag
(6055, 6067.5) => 0.02 mag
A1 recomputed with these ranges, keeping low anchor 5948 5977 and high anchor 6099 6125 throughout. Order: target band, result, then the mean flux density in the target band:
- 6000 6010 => 0.5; 16.2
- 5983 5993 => 0.3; 16.6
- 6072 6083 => 0.0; 17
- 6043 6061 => -0.3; 17.4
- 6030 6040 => 0.1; 16.9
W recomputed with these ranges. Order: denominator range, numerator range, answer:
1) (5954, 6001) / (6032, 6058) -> 1.05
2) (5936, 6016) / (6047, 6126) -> 1.05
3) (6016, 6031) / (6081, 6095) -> 1.05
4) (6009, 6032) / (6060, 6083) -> 1.03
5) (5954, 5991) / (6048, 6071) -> 1.03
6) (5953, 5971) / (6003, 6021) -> 0.99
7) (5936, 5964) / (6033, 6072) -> 1.06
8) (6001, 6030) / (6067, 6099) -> 1.05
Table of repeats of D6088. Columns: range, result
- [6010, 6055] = 16.9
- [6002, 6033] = 16.4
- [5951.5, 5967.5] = 16.8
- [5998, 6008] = 16.3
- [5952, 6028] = 16.7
